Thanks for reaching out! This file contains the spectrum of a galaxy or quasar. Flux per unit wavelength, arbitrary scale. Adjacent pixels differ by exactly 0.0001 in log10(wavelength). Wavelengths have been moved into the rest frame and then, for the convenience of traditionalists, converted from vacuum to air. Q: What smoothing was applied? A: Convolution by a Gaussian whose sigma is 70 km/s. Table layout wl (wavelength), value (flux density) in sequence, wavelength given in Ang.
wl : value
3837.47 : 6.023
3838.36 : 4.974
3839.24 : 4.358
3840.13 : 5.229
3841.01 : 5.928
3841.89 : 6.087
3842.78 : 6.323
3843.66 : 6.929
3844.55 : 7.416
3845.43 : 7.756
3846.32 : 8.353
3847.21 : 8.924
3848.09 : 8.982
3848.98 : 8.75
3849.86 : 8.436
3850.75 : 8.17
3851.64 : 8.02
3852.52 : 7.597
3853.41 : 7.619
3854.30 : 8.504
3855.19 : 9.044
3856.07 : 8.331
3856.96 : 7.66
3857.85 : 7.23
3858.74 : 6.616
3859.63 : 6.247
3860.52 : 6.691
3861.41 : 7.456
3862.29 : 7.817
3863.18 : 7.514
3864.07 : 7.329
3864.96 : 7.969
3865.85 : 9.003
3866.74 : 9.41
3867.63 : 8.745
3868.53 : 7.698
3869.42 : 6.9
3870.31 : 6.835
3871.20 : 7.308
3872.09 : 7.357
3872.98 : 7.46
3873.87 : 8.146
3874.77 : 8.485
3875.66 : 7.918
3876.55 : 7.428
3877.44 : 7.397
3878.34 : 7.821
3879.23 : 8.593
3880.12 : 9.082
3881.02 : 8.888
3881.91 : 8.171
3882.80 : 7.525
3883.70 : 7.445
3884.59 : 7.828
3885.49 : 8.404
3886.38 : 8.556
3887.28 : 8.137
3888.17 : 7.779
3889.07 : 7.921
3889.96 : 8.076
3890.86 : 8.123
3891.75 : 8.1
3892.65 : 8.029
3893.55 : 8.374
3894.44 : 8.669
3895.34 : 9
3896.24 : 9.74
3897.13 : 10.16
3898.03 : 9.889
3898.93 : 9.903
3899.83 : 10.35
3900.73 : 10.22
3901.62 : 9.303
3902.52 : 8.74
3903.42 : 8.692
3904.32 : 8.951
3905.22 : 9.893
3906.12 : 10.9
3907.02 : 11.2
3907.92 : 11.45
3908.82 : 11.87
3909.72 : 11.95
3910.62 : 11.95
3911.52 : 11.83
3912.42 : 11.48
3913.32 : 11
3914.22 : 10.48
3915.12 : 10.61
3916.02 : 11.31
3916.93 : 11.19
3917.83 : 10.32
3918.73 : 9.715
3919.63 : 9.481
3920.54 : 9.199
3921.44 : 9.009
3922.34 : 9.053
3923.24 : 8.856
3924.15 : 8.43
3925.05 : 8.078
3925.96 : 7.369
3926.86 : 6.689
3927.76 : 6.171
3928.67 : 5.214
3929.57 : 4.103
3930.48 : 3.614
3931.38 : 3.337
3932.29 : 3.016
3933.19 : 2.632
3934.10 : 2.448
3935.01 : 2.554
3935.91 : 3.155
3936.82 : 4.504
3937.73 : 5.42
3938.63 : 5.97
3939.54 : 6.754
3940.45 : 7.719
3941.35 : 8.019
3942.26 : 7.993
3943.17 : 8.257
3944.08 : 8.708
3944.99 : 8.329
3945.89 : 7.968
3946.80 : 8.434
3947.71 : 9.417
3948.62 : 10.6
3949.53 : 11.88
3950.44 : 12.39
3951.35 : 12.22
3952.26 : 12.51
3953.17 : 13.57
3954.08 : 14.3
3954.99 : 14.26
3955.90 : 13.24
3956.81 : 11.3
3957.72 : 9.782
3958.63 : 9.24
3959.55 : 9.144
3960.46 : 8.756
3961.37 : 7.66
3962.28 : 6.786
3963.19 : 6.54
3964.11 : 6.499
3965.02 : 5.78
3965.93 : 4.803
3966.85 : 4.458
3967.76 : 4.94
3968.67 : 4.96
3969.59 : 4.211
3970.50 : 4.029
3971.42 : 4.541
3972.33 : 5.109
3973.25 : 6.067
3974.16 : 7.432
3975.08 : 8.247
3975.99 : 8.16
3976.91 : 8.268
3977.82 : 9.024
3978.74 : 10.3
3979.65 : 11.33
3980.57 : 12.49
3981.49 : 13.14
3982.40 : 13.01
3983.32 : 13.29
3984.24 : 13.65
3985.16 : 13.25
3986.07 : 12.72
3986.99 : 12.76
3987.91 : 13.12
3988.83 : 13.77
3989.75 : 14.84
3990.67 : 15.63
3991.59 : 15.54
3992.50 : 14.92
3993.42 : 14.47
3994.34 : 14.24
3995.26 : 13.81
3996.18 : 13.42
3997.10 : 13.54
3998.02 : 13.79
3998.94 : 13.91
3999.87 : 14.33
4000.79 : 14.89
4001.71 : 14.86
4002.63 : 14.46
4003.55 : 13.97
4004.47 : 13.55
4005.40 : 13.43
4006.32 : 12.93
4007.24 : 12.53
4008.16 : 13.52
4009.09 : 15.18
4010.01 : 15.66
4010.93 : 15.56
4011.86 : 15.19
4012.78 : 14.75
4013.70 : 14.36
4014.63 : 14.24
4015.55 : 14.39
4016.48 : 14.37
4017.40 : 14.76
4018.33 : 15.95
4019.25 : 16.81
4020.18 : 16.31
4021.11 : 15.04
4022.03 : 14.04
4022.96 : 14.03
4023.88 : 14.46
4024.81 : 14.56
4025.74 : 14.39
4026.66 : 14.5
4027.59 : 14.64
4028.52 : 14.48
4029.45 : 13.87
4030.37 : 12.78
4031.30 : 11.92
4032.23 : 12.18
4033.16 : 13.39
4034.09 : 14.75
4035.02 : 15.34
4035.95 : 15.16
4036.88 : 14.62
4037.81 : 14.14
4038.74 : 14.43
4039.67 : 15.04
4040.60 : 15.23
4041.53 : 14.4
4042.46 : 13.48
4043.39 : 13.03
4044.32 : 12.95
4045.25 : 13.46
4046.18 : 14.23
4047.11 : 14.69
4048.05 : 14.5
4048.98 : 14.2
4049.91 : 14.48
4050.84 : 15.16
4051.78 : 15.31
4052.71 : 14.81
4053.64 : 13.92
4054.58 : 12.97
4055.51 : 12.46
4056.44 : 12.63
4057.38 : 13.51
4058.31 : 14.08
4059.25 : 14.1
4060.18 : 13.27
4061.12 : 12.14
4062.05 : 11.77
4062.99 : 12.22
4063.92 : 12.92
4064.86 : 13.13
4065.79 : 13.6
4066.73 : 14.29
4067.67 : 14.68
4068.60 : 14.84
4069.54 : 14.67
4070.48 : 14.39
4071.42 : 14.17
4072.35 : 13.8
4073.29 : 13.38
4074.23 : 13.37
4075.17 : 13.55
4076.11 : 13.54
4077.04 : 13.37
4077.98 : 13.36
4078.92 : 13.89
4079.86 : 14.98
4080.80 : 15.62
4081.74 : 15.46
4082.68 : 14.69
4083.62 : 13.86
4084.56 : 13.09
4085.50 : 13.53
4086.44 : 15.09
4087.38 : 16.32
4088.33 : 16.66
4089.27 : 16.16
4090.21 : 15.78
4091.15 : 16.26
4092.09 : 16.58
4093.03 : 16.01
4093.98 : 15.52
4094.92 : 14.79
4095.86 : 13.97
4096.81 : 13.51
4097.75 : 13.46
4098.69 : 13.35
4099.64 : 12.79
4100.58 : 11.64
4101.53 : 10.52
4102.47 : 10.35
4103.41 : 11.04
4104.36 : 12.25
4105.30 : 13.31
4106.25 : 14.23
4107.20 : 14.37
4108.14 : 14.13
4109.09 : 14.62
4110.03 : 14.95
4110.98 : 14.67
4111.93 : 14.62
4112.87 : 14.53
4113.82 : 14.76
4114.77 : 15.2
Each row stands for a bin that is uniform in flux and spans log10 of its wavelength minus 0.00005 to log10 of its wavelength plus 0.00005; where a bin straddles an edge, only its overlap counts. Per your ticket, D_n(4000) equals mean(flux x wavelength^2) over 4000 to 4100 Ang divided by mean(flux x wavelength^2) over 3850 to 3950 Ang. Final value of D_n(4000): 1.9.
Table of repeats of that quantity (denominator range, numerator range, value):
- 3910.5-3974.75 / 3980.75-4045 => 1.85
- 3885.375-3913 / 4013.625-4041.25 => 1.60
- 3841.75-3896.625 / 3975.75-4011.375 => 1.80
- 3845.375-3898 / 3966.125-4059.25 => 1.74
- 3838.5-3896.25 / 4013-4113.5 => 2.00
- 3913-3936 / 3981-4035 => 2.05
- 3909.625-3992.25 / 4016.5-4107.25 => 1.66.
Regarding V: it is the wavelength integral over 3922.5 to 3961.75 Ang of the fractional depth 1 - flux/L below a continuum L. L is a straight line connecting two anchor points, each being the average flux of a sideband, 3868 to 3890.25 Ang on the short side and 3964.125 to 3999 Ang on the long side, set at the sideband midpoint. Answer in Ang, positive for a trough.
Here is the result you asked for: 6.3 Ang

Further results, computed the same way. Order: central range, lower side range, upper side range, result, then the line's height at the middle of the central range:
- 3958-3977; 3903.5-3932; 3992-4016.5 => 8.8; 12.1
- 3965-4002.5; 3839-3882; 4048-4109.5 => 1.2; 11.2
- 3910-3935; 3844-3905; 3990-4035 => 5.6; 10.4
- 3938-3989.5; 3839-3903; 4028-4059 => 8.8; 11.2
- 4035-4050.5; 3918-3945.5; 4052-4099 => -2.4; 12.4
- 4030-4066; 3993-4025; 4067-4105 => 1.3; 14.3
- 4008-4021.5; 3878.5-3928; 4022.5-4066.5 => -2.3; 12.9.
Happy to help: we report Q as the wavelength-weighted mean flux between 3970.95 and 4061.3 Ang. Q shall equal 13.5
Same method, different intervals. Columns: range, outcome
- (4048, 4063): 13.6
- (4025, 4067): 13.8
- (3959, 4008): 10.8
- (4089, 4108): 13.8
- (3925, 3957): 7.81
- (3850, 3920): 8.81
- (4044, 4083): 13.9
